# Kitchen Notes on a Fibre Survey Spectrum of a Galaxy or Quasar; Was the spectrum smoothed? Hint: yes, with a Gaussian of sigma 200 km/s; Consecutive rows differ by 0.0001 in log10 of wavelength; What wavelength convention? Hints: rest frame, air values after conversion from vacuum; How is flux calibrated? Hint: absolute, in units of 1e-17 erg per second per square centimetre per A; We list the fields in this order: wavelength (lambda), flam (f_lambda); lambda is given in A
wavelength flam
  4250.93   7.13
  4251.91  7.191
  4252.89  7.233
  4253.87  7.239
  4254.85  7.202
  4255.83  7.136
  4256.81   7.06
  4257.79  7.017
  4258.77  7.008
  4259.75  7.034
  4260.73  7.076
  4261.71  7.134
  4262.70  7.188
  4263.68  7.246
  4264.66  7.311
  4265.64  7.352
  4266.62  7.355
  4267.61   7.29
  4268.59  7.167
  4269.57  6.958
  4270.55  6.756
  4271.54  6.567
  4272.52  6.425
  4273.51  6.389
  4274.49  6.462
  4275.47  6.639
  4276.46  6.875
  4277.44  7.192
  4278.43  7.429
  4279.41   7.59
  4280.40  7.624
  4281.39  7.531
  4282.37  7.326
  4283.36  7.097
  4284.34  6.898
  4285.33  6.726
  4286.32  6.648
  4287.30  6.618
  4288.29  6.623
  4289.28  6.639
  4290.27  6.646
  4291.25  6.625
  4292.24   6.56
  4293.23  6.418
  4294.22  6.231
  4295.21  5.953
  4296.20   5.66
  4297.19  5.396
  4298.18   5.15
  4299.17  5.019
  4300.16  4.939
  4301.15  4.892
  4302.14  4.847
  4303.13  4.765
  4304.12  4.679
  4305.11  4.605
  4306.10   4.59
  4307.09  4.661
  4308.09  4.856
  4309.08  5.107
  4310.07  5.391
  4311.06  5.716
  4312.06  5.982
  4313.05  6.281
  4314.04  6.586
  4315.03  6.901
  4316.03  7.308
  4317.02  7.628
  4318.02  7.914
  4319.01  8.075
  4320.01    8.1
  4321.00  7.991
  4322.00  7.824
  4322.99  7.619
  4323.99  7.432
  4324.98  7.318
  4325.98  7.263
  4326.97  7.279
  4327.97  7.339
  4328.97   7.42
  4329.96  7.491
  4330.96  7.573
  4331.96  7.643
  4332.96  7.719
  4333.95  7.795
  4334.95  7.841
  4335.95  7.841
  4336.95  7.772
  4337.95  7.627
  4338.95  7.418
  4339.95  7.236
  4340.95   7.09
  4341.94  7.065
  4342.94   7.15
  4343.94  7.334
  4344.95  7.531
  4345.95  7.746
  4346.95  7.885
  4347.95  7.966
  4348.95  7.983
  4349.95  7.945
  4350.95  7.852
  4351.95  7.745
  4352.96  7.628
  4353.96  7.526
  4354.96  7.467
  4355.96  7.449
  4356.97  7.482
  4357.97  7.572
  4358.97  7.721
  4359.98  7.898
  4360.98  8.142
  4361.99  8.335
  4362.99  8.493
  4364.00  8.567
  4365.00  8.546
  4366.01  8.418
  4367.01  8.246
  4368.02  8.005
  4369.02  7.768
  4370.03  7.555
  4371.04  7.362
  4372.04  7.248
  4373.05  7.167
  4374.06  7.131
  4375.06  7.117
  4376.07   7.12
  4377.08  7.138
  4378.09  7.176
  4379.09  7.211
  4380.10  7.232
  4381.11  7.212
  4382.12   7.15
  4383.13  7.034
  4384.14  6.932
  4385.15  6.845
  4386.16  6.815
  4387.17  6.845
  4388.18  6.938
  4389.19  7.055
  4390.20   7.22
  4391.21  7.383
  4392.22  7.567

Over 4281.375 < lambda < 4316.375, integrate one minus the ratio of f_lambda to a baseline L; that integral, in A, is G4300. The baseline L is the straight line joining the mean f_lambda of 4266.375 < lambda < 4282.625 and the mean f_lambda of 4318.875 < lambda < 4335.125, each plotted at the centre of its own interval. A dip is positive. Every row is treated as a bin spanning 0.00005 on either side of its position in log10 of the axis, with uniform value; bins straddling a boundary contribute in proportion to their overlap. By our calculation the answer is 6.6 A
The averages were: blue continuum 7.02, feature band 5.91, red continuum 7.62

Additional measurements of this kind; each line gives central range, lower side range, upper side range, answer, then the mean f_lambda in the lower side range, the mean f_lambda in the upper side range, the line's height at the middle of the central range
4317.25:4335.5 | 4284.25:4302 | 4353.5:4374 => -2.0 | 6.05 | 7.83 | 6.89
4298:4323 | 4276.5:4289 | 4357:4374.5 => 4.5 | 7.09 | 7.88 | 7.36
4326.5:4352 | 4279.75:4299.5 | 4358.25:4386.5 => -1.6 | 6.49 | 7.56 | 7.13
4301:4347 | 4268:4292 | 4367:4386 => 1.3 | 6.89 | 7.26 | 7.06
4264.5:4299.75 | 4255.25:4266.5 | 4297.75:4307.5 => -4.4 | 7.15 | 4.82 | 5.96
